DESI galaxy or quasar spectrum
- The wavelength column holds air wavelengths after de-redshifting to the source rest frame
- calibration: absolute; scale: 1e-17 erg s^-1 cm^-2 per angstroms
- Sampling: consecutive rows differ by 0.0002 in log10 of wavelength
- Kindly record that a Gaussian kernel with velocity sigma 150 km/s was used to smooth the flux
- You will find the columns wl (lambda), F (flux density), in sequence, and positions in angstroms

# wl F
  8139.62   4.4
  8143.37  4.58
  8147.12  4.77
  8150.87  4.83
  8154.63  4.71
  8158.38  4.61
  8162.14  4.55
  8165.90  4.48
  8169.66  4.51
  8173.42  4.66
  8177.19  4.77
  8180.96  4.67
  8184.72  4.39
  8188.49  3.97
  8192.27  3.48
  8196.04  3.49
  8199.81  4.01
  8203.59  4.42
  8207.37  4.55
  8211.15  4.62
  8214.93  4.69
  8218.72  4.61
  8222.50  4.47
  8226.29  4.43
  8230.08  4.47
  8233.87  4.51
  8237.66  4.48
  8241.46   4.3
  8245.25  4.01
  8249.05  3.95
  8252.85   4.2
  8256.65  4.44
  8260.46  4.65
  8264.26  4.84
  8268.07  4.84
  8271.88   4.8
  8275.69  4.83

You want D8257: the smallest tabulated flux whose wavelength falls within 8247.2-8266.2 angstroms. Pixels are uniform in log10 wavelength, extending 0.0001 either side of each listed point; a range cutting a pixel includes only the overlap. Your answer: 3.95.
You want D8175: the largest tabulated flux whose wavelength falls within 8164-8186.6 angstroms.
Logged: 4.77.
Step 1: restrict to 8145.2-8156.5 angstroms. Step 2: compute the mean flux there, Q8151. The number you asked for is 4.77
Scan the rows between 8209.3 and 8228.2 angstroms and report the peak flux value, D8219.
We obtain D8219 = 4.69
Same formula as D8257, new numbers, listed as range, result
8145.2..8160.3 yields 4.61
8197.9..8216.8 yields 4.01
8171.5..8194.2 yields 3.48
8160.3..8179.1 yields 4.48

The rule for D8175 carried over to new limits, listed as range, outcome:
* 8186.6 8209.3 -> 4.55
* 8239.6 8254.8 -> 4.3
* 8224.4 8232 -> 4.47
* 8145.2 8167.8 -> 4.83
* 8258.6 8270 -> 4.84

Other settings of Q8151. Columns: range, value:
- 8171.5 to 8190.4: 4.49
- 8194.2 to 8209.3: 4.12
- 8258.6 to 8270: 4.78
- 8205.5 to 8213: 4.59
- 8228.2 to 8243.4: 4.44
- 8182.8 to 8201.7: 3.87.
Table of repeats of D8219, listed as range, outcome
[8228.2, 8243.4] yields 4.51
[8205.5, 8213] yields 4.62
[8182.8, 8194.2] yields 4.39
